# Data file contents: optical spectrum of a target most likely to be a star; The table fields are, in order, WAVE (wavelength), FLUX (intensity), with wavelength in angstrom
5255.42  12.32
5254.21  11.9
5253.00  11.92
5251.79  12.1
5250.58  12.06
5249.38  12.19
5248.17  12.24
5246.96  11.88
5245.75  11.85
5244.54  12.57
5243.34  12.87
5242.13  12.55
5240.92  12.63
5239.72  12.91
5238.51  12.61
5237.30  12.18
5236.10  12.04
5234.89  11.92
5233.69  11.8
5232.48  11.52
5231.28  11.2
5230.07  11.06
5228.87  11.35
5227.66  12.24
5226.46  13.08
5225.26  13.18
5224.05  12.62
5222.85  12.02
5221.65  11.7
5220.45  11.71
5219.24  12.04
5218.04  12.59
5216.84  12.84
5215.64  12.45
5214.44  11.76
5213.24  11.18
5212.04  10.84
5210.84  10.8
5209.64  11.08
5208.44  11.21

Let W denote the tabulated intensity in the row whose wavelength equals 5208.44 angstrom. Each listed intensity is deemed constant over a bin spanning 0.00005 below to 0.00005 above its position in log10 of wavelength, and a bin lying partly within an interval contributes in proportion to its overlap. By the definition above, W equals 11.21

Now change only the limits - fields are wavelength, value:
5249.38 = 12.19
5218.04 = 12.59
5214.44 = 11.76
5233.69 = 11.8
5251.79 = 12.1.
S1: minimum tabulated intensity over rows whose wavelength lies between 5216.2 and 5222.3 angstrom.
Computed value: 11.7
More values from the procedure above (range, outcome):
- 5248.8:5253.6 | 11.92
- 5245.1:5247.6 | 11.85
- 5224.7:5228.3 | 12.24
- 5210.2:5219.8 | 10.8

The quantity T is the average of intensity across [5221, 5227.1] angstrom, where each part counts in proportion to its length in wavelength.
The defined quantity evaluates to 12.5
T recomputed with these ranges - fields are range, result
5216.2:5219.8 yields 12.5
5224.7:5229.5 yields 12.5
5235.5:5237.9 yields 12.1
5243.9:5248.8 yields 12.1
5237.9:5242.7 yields 12.7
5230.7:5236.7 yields 11.7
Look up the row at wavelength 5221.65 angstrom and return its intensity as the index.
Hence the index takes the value 11.7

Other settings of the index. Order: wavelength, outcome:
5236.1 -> 12.04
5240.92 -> 12.63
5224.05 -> 12.62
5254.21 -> 11.9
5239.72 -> 12.91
